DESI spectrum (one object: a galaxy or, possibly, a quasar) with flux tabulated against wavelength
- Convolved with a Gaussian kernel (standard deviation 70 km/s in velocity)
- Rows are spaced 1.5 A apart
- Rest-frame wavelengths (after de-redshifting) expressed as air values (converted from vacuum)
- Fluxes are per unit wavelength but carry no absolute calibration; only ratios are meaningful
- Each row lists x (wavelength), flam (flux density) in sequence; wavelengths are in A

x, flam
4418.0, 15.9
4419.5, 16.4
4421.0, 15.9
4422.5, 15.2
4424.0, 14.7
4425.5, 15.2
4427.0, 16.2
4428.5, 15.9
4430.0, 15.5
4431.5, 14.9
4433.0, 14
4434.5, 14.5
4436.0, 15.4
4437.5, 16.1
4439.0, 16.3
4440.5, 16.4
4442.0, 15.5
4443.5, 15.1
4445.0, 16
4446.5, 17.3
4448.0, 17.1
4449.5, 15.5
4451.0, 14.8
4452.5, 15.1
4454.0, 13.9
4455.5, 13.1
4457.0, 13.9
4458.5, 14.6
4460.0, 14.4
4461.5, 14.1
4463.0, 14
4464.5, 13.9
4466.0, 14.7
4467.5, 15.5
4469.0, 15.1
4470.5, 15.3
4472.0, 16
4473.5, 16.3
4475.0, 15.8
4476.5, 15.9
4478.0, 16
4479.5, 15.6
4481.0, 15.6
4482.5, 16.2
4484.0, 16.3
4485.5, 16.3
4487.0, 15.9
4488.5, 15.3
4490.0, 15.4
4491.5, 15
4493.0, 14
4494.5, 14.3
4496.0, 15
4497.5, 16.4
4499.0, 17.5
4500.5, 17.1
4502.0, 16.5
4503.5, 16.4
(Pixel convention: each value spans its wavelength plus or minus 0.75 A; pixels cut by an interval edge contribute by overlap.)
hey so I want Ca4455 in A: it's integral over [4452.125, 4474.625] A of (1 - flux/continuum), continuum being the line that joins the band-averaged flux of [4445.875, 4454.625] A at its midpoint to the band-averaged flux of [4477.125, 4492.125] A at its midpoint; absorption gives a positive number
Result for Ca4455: 1.4 A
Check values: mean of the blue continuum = 15.6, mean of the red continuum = 15.8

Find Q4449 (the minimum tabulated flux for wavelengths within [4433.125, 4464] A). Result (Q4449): 13.1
